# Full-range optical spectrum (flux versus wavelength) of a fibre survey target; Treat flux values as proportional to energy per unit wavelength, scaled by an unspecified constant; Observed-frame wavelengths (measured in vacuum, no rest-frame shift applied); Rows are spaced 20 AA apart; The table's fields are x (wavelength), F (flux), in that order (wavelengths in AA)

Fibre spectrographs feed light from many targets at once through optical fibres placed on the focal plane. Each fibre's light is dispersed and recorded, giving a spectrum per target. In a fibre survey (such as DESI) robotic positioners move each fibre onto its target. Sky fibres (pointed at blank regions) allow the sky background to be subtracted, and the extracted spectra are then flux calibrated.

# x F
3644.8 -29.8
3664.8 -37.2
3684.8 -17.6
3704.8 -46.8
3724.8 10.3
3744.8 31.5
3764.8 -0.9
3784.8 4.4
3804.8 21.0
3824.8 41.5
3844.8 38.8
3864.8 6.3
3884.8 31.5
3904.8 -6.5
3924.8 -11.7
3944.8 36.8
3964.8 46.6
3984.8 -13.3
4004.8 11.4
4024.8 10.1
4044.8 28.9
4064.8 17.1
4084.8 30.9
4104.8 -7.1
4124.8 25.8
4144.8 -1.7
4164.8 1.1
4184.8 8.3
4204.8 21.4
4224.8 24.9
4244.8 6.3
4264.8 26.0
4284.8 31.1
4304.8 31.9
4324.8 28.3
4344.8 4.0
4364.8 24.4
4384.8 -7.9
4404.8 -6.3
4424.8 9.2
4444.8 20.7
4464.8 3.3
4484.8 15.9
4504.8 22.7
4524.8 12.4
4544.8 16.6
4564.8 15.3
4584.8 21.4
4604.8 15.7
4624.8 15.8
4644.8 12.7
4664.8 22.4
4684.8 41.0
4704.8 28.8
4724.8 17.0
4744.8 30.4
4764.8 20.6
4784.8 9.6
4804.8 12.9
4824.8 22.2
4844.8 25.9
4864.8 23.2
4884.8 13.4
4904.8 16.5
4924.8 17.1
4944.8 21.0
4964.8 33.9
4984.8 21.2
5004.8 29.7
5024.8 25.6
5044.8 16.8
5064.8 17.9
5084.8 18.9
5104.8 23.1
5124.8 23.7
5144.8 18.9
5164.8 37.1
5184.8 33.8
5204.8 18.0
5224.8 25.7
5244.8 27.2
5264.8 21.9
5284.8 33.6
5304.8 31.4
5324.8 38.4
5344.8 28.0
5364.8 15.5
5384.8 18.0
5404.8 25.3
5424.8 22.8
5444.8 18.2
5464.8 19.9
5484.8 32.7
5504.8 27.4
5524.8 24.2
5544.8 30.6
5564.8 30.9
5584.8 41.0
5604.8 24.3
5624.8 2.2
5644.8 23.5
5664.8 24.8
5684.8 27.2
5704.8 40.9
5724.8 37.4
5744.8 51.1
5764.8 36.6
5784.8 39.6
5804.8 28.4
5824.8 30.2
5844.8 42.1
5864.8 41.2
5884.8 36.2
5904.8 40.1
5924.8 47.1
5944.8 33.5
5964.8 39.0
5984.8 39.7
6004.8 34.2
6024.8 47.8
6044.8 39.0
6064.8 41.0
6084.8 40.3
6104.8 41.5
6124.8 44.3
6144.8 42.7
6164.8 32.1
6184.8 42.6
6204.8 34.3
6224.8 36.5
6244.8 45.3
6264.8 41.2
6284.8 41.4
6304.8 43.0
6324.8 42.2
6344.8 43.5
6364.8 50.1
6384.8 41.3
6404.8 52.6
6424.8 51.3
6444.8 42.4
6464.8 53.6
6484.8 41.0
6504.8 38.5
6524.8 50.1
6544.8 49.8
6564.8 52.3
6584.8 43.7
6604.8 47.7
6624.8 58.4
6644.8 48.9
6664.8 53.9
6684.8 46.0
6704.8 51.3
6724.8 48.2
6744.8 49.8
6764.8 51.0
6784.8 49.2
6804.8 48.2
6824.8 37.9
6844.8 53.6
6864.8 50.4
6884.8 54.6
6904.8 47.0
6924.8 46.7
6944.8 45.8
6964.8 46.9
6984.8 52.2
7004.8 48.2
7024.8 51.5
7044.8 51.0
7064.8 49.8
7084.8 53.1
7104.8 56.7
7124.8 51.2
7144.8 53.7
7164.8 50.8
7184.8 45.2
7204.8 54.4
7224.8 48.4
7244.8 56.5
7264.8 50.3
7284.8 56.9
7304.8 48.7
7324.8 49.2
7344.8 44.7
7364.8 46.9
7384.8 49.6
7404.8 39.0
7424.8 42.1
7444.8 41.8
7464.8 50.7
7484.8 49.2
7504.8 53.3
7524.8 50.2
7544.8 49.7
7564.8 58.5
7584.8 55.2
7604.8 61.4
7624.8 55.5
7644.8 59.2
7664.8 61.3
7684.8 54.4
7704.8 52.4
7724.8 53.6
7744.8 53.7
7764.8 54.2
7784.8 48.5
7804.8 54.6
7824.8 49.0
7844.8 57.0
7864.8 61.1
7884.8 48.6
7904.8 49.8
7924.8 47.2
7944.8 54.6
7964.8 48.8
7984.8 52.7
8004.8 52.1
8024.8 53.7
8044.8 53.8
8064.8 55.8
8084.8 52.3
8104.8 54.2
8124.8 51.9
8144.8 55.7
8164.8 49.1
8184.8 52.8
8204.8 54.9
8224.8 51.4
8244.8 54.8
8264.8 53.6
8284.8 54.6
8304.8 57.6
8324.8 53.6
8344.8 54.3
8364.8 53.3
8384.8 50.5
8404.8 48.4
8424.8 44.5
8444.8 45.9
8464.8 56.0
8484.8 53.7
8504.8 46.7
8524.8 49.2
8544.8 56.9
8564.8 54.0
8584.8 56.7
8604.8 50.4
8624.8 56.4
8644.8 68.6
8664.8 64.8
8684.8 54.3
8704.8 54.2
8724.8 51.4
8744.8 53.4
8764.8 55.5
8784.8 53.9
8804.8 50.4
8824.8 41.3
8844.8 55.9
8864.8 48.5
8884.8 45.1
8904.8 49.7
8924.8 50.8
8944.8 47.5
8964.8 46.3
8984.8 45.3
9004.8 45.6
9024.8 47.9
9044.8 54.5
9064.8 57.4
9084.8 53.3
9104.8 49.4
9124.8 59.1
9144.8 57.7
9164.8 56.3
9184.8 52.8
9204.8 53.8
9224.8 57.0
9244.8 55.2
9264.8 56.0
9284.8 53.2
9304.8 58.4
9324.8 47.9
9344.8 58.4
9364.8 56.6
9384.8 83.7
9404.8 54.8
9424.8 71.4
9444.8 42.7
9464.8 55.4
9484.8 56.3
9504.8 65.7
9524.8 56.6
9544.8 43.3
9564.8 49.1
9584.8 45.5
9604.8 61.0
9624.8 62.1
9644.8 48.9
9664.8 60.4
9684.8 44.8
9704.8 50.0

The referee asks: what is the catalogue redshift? 0.43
